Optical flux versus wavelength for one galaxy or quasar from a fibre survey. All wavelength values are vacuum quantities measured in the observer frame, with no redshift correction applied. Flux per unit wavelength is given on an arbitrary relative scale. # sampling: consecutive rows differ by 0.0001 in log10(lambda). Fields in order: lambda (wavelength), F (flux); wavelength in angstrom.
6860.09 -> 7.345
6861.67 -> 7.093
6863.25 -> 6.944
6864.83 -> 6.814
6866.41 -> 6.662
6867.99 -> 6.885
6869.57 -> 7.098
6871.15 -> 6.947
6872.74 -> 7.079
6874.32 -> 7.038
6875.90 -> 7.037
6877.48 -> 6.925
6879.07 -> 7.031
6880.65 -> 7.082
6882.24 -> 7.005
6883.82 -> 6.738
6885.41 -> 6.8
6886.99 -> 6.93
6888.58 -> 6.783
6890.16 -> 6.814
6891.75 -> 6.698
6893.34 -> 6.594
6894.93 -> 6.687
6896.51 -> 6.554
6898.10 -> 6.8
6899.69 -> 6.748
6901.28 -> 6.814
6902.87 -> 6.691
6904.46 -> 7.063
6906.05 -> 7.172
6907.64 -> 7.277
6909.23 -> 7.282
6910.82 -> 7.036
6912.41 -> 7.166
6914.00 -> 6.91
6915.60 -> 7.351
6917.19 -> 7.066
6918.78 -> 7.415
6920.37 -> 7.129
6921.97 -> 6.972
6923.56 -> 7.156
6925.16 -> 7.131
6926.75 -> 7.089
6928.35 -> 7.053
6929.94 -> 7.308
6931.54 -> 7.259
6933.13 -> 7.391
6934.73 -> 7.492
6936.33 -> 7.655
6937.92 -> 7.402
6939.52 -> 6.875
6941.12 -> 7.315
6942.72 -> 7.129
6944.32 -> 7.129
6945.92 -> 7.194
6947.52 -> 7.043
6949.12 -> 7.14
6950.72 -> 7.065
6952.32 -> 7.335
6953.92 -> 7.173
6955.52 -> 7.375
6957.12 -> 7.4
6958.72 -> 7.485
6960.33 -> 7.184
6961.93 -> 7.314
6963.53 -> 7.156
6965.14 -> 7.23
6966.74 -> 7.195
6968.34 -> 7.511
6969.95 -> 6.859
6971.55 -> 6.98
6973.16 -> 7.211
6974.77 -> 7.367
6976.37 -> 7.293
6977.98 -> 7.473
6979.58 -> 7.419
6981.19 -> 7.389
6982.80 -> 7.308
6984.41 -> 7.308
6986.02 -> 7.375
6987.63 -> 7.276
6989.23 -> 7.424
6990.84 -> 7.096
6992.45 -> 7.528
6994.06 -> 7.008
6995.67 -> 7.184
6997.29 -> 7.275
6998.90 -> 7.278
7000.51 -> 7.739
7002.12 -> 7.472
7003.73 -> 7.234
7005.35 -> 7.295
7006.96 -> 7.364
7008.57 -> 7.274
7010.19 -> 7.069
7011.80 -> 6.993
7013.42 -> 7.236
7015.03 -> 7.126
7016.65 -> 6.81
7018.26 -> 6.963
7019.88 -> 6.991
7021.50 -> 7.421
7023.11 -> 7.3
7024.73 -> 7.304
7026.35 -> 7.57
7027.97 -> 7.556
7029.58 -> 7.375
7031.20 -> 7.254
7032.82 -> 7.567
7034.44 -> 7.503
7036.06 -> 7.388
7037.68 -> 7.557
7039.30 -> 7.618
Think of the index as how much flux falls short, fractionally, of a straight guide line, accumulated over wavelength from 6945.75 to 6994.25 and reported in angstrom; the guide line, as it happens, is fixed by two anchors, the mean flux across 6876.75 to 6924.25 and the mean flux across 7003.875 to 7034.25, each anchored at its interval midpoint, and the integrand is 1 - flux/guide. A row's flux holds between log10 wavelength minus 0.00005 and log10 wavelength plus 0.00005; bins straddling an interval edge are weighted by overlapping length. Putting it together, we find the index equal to -0.9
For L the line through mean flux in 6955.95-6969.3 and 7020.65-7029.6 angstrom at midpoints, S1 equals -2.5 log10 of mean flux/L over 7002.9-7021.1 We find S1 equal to 0.04 mag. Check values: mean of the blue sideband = 7.31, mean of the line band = 7.13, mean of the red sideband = 7.43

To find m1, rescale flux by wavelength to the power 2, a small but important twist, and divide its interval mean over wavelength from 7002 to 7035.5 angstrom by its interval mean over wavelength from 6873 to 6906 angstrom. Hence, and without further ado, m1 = 1.10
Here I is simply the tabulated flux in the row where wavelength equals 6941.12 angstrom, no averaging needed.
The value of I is 7.315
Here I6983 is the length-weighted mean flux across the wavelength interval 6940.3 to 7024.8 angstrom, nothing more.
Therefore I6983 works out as 7.24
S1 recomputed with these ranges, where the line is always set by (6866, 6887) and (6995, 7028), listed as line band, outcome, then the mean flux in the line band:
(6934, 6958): -0.02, 7.25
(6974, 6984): -0.03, 7.37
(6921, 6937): -0.03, 7.24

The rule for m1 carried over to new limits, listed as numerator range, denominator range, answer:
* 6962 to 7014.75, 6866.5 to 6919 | 1.08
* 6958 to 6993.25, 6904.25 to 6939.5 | 1.03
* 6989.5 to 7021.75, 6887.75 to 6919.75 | 1.07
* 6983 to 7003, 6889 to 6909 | 1.10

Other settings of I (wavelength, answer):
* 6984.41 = 7.308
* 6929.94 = 7.308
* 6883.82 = 6.738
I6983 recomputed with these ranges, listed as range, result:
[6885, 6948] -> 7.06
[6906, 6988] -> 7.24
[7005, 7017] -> 7.15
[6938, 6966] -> 7.21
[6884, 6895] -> 6.76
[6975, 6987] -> 7.37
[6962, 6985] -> 7.27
